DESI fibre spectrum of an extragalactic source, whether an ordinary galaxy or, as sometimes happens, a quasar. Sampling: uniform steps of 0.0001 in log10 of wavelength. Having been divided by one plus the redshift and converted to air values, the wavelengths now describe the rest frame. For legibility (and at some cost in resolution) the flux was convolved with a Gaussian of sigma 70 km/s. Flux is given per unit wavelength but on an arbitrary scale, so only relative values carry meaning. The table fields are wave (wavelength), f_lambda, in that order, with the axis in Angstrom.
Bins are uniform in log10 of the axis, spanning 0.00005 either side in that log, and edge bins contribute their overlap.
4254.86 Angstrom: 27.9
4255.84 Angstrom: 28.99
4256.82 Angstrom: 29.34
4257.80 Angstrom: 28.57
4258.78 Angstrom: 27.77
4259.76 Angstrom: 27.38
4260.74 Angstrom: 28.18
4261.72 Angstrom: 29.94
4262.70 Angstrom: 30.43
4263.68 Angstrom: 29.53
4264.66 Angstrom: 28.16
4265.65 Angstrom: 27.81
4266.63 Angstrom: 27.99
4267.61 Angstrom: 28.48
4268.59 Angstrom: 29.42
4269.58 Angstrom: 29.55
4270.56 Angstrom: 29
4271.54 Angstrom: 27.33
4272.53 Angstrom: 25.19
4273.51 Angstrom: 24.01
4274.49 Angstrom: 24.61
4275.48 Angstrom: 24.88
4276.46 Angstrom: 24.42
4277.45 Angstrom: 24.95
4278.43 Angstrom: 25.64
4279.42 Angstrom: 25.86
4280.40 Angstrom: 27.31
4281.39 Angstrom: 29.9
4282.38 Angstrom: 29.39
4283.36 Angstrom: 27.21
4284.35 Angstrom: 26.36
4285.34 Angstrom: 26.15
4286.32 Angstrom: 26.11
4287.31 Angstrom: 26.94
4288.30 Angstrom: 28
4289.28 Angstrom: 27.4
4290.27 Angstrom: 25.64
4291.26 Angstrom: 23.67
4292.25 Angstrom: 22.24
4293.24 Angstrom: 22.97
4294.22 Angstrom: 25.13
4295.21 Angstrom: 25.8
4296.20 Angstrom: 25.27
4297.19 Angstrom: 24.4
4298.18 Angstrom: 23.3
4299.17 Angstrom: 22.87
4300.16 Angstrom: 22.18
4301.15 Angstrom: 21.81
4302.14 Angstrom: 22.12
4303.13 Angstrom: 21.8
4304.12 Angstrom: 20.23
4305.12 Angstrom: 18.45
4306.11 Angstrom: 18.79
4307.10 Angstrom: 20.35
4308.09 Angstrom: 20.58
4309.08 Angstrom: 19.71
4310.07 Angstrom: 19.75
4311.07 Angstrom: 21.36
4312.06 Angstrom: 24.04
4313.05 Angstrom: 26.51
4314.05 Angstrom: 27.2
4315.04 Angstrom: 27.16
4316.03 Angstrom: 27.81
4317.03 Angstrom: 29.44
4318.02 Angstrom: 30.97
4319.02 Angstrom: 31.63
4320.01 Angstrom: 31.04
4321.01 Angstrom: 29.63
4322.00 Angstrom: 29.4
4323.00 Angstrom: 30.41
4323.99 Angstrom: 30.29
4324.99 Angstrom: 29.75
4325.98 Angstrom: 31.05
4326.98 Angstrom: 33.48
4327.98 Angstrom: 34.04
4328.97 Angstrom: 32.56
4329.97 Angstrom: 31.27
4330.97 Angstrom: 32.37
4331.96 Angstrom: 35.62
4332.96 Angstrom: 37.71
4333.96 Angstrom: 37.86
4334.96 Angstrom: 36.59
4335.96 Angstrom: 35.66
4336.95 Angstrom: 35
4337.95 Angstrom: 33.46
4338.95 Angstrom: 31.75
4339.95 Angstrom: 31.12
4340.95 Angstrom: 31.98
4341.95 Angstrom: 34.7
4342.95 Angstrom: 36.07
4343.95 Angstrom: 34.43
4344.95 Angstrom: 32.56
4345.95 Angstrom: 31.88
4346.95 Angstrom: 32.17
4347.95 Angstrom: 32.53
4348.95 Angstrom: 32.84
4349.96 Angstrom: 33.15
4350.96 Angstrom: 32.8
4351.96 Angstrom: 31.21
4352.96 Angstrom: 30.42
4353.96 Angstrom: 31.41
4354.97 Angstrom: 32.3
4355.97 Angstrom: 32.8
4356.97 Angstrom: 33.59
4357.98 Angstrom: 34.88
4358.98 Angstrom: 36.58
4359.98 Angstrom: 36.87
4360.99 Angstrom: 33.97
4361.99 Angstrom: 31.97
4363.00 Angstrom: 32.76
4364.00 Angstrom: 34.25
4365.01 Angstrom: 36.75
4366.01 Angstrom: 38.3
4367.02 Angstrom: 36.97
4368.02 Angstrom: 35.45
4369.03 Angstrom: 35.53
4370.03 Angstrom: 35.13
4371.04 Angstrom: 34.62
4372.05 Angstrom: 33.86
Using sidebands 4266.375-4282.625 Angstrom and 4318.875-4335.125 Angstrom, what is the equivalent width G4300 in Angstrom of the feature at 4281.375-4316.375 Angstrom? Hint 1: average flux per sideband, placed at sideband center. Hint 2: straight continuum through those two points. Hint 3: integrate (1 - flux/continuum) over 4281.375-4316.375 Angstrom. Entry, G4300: 6.4 Angstrom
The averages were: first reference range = 26.9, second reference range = 32.6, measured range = 24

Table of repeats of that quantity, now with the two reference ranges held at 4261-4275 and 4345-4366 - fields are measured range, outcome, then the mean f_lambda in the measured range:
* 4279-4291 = 0.78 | 27.1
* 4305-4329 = 3.09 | 27.1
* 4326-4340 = -0.96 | 34.2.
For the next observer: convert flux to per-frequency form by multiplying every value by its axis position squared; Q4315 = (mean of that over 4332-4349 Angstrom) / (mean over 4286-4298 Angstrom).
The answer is 1.38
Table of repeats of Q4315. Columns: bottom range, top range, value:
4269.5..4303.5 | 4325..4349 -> 1.36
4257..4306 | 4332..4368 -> 1.36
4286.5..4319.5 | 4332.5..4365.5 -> 1.43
